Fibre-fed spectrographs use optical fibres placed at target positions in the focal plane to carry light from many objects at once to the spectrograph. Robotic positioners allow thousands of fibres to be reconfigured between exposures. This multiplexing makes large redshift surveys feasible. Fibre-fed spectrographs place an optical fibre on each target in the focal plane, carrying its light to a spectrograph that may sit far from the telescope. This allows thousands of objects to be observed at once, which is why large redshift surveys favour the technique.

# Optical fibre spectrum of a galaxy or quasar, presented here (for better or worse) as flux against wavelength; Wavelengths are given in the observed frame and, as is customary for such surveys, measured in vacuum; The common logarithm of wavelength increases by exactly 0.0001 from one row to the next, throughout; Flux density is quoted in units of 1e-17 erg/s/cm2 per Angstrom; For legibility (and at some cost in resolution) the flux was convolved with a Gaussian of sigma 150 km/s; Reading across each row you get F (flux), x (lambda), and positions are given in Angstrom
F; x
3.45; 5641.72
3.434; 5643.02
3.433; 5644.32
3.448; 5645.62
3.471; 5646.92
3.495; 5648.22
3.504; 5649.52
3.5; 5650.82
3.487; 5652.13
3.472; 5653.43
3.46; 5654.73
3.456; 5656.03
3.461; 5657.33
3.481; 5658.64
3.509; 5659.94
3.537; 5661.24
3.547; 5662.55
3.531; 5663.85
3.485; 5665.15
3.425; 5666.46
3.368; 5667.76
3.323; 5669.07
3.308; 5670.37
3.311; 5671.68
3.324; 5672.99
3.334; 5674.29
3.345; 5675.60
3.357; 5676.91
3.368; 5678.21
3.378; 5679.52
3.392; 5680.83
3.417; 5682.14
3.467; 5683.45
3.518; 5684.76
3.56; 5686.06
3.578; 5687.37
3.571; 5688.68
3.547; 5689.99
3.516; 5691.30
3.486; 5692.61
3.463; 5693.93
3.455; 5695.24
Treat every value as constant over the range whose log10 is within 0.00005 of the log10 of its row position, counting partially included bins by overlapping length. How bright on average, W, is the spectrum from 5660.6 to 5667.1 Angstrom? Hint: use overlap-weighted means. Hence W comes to 3.5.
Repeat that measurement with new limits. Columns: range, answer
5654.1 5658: 3.46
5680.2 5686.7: 3.47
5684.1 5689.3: 3.56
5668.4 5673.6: 3.31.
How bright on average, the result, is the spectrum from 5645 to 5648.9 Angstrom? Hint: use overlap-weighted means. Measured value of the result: 3.47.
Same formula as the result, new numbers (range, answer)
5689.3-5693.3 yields 3.51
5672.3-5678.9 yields 3.35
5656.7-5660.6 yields 3.48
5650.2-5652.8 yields 3.48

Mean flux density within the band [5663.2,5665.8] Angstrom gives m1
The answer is 3.52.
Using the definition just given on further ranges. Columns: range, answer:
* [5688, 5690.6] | 3.56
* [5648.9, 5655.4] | 3.48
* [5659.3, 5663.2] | 3.53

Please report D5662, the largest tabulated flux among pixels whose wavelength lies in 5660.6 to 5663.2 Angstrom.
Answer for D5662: 3.547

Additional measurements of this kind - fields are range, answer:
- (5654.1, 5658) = 3.461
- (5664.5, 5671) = 3.485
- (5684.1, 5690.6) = 3.578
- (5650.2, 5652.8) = 3.5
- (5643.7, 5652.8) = 3.504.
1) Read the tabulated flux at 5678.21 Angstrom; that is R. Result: 3.368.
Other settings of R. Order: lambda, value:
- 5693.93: 3.463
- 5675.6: 3.345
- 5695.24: 3.455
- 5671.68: 3.311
